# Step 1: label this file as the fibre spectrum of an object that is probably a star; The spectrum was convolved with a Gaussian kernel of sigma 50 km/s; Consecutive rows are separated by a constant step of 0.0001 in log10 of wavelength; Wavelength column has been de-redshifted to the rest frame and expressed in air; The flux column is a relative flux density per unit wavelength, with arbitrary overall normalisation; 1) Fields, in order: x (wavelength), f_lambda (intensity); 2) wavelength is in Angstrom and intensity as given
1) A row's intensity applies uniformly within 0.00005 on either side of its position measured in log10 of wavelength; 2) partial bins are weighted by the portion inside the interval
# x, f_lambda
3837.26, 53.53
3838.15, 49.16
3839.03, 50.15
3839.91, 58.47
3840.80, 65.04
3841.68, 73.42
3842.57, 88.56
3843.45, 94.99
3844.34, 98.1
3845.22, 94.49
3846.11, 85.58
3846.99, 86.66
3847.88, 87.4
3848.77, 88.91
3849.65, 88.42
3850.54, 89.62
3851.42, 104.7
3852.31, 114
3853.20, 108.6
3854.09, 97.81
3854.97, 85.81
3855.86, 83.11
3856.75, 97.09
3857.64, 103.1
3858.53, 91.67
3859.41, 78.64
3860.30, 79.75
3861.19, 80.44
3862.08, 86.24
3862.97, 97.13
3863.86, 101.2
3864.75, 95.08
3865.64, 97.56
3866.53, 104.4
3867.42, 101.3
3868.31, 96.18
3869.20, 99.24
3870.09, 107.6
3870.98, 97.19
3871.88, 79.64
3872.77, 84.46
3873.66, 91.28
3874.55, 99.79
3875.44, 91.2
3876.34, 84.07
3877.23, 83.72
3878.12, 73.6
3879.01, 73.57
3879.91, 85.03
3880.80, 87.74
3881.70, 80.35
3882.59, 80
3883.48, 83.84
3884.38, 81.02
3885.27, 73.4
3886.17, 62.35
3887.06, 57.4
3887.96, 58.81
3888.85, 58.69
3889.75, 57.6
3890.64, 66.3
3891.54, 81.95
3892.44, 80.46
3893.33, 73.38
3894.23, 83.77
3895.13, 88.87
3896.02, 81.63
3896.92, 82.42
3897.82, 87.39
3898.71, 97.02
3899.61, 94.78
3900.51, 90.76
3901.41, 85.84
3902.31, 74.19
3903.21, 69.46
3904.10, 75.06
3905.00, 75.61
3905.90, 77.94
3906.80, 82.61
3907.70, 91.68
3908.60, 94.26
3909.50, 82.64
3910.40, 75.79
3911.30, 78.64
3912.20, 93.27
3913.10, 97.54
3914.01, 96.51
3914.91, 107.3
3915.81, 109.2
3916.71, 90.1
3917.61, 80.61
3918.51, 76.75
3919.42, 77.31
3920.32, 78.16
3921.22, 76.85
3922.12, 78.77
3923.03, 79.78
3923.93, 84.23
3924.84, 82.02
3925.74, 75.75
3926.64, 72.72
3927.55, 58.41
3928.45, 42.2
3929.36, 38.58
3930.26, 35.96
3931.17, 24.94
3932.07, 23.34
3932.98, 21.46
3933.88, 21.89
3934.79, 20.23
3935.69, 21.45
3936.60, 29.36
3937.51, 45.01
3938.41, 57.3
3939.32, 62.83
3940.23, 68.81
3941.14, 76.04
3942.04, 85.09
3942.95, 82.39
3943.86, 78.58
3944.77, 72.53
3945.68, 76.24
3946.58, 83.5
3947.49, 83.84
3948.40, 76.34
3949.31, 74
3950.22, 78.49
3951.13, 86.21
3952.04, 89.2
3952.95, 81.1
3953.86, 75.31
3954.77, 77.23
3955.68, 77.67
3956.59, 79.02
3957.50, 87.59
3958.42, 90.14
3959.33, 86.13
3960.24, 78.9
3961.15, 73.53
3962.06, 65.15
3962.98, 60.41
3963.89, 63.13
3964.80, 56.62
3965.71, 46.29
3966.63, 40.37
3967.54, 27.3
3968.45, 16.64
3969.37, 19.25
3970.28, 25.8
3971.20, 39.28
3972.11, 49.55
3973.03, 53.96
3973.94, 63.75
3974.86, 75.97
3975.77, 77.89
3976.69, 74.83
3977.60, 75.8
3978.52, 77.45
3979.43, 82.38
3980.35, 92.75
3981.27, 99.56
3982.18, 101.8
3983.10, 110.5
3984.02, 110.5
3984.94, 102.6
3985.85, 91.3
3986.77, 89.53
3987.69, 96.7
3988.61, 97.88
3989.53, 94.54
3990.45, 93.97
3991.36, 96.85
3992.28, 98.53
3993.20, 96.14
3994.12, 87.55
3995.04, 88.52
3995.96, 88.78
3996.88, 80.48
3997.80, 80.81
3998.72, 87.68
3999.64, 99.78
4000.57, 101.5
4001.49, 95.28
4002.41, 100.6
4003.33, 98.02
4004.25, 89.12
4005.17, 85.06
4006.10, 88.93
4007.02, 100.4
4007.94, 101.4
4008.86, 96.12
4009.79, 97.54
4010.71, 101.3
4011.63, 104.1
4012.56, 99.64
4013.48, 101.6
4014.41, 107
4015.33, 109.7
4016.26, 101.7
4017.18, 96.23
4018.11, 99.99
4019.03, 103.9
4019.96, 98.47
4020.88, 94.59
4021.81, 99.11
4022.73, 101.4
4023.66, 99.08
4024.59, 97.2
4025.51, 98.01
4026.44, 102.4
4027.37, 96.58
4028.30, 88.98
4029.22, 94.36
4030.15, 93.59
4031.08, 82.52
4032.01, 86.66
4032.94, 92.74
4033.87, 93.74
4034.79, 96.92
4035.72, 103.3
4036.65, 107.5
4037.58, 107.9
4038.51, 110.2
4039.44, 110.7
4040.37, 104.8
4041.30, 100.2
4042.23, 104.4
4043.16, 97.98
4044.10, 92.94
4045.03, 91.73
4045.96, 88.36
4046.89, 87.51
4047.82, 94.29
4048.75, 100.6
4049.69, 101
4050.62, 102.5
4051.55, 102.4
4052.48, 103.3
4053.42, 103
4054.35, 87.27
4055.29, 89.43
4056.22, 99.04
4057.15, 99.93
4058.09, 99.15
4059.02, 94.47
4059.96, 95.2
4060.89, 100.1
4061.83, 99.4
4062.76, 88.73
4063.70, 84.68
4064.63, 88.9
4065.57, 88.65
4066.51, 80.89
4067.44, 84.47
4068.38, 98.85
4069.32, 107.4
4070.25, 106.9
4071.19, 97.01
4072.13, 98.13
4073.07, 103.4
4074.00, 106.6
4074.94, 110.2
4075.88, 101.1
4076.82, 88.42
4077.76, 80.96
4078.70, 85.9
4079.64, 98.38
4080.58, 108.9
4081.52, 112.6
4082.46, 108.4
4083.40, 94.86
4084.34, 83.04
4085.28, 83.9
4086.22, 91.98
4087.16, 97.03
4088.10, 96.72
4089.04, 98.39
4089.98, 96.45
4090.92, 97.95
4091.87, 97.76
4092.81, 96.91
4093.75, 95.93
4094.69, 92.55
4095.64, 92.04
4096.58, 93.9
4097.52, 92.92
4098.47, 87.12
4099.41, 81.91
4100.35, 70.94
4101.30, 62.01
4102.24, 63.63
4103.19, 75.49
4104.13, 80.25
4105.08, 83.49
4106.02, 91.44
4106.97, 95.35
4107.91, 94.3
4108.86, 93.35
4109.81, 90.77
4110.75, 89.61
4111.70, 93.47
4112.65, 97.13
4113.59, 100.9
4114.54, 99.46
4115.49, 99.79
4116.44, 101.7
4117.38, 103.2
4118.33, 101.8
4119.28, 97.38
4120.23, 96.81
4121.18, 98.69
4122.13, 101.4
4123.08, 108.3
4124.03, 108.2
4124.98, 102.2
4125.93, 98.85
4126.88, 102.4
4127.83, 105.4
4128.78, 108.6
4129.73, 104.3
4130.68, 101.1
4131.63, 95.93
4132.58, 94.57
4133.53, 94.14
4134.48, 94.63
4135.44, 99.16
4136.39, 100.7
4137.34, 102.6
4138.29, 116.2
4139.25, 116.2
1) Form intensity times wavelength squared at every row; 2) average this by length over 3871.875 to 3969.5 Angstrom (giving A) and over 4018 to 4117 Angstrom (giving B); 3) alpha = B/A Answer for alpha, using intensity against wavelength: 1.4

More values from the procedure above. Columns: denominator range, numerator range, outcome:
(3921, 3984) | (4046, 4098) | 1.57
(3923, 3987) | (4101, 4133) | 1.56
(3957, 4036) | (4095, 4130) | 1.15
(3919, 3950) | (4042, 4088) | 1.69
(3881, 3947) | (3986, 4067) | 1.42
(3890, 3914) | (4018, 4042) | 1.27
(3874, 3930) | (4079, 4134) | 1.32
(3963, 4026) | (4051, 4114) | 1.14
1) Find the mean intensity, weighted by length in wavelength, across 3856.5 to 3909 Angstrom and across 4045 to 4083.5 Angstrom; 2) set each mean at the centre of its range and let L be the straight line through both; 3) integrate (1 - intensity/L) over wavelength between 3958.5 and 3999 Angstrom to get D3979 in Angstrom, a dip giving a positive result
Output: 6.9 Angstrom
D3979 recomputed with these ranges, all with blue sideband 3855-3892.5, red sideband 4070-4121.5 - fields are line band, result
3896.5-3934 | 4.8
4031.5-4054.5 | -1.9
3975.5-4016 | -2.2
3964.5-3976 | 5.7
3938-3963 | 2.9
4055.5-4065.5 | -0.2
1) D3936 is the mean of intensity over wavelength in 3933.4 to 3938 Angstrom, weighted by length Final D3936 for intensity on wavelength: 27.9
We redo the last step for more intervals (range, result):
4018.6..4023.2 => 99.5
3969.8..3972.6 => 38.2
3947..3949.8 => 78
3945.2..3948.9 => 79.9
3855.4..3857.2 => 89.8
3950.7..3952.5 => 87.7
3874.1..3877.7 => 89.6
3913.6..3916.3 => 104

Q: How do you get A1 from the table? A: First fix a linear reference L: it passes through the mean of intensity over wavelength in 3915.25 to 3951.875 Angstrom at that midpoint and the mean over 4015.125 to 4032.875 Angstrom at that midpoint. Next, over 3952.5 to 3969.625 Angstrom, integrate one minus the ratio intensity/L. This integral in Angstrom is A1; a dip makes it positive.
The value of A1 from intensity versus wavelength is 2.4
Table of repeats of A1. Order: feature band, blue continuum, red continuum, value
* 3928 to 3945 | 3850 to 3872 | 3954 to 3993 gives 7.0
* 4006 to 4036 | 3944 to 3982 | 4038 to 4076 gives -4.0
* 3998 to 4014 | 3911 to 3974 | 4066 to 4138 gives -4.0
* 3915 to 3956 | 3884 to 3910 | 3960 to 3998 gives 5.3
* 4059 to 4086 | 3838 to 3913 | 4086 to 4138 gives -0.8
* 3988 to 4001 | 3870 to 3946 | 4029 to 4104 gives -1.1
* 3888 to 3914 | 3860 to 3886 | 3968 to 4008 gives 1.8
